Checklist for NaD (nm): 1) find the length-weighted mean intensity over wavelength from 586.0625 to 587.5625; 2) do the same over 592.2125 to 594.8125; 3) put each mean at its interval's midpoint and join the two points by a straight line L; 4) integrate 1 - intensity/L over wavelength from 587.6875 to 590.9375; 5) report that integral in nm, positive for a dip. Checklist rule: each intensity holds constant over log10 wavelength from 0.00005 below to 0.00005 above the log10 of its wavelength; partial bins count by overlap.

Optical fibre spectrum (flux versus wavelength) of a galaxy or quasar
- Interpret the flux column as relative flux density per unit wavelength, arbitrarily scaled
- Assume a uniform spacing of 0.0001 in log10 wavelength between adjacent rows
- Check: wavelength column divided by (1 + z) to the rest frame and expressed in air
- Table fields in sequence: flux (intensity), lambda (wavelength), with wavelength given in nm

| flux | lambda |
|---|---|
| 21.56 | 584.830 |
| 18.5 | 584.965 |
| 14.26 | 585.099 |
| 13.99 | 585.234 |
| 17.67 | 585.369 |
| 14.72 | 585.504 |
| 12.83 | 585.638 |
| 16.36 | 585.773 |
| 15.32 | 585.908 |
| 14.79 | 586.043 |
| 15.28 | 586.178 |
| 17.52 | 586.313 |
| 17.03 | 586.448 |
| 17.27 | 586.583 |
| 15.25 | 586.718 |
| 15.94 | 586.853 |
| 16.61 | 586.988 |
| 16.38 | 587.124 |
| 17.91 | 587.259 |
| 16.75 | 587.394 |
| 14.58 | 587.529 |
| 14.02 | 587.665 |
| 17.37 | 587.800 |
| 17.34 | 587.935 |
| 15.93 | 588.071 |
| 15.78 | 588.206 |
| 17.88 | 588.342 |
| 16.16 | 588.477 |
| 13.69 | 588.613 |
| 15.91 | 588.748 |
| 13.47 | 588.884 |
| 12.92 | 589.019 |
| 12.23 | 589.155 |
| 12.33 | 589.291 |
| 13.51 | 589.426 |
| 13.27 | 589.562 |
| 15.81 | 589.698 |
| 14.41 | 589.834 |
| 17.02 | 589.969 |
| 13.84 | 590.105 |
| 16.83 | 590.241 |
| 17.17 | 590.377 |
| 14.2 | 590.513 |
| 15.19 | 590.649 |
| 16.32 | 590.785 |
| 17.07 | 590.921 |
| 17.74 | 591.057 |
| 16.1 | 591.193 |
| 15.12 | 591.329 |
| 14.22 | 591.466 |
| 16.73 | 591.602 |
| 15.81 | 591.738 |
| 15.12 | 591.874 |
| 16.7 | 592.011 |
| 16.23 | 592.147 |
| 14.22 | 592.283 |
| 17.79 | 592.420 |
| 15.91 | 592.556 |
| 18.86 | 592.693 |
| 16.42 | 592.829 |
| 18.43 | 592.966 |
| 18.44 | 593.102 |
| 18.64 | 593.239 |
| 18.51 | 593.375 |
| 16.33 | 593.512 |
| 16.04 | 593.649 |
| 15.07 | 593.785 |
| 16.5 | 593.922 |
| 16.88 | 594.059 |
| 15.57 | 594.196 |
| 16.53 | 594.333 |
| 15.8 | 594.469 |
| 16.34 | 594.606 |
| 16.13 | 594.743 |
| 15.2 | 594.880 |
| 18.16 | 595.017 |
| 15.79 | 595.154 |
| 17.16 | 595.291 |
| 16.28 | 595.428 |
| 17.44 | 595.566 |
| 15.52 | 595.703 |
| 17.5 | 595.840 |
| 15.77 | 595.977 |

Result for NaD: 0.265 nm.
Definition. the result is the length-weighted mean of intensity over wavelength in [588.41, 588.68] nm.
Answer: 14.9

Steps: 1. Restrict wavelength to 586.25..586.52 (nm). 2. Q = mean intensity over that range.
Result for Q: 17.3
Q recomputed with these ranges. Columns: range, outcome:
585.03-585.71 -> 14.7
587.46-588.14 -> 15.9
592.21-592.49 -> 16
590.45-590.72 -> 14.7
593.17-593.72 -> 17.4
